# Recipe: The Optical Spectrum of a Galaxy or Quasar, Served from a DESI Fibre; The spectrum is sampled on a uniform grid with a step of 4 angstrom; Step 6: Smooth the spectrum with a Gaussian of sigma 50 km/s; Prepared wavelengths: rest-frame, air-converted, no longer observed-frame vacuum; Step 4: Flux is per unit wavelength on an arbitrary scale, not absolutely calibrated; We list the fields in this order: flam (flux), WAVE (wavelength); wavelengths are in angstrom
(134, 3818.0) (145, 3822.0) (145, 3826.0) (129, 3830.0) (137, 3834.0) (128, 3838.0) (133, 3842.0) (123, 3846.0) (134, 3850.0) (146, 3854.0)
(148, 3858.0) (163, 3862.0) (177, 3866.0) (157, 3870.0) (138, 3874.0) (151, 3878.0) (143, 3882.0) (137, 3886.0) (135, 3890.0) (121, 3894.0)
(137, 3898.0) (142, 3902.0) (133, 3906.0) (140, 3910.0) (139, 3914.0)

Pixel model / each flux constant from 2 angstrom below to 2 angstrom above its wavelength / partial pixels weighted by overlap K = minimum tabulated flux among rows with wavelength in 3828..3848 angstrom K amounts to 123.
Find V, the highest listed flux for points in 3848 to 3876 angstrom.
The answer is 177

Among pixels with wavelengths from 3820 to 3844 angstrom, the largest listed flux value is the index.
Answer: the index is 145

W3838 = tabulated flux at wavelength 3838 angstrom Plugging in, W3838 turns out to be 128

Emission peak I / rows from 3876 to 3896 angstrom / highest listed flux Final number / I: 151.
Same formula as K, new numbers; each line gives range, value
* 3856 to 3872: 148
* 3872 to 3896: 121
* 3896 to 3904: 137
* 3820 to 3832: 129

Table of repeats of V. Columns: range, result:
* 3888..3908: 142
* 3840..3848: 133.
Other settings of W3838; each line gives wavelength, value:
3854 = 146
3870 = 157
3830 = 129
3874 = 138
